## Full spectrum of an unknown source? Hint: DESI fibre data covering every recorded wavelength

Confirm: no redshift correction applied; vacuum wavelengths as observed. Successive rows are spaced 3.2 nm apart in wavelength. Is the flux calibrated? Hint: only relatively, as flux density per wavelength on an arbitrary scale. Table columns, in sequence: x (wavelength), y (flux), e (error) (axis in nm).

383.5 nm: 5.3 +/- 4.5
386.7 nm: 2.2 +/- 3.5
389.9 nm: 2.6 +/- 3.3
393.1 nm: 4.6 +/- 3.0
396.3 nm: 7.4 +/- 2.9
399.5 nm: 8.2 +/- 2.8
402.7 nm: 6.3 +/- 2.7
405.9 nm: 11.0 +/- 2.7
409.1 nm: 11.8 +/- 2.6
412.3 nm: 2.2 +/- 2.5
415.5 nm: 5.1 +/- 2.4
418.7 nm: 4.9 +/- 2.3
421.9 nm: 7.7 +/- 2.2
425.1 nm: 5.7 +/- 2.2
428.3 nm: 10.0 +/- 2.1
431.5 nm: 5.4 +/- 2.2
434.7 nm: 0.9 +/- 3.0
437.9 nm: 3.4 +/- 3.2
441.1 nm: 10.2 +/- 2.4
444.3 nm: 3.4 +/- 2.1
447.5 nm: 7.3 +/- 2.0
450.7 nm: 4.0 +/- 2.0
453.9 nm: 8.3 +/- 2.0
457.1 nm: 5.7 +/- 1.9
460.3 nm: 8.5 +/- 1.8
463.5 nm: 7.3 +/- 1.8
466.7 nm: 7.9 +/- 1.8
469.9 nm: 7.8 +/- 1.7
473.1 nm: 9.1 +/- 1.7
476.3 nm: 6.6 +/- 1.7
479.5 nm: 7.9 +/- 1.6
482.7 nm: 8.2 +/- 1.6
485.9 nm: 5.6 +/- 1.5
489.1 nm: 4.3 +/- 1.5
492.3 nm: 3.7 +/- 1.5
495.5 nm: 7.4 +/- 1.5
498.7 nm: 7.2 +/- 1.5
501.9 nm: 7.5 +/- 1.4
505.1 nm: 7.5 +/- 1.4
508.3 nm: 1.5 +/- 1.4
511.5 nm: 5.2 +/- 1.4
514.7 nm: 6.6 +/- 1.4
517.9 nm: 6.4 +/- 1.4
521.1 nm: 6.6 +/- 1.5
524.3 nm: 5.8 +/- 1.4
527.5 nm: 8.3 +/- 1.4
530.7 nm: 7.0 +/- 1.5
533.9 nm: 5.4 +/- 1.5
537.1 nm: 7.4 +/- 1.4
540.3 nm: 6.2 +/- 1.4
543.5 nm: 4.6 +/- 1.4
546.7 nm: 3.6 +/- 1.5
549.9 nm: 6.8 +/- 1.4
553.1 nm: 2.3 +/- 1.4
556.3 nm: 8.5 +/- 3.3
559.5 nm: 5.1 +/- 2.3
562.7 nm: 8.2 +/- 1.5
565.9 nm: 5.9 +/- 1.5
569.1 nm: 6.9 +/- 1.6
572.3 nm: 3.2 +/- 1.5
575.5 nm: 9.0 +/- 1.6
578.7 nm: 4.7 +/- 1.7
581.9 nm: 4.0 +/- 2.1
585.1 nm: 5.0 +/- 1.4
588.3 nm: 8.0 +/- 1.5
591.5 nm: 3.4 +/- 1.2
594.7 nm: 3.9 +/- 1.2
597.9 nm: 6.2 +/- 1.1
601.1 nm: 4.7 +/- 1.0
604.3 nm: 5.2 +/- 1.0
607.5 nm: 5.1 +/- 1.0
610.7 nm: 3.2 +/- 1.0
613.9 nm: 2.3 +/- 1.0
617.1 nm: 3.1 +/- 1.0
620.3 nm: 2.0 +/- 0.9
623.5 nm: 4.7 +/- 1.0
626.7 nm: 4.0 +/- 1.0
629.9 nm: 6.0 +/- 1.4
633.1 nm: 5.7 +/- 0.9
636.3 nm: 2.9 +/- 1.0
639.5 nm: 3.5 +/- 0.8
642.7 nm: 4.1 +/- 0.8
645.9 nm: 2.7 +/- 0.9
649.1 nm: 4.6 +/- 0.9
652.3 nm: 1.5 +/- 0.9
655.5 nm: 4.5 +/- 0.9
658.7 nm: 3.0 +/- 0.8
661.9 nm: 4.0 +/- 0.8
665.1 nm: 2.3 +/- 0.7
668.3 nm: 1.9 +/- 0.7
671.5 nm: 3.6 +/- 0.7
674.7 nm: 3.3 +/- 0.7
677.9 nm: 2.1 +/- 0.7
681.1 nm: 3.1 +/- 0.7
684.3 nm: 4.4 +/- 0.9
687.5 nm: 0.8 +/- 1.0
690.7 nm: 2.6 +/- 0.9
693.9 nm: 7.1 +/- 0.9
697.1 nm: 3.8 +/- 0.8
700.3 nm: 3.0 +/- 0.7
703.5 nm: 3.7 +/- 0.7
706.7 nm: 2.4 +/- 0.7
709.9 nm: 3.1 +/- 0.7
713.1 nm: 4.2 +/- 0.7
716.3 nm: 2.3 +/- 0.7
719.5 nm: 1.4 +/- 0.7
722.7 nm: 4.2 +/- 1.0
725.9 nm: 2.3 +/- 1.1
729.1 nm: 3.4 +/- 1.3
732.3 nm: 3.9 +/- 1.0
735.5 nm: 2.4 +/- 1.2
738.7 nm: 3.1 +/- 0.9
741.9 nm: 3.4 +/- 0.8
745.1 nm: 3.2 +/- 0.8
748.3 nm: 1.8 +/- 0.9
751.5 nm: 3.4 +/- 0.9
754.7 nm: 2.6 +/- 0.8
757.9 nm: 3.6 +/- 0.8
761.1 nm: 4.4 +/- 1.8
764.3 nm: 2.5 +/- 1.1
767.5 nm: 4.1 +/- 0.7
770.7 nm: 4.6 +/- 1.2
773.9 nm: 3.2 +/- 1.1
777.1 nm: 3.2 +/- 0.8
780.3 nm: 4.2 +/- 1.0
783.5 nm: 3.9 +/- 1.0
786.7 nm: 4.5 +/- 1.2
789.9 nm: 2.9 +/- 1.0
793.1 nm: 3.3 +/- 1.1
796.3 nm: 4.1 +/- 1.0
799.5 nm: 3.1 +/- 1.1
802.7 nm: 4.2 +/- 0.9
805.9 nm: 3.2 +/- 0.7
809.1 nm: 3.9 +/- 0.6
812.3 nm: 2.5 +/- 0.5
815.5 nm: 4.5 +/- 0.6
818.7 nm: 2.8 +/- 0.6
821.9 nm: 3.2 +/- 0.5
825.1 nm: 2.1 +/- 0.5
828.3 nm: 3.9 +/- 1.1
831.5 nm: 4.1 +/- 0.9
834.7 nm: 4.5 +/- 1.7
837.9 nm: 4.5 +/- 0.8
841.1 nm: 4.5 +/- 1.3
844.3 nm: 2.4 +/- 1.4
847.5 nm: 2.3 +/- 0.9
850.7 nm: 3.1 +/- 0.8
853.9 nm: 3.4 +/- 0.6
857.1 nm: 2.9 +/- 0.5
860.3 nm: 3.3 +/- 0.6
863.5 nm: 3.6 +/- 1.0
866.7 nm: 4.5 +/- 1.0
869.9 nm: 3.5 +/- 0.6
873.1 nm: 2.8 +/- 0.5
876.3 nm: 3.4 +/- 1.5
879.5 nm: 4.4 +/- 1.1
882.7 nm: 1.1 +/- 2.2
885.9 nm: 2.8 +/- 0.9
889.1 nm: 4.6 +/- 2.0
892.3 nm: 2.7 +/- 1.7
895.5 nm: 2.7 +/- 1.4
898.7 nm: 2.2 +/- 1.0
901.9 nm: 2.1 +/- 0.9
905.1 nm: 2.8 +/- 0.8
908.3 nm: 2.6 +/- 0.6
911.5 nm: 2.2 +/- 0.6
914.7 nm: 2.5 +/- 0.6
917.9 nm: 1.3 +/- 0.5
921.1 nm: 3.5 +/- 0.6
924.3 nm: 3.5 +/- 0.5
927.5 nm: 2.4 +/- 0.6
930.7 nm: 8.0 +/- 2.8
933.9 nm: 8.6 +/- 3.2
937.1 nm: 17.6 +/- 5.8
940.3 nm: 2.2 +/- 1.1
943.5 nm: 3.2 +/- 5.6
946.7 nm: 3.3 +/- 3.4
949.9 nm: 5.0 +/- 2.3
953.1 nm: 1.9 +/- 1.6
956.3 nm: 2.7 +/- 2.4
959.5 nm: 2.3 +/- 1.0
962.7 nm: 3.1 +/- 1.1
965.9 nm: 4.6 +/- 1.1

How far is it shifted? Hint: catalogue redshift 0.059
